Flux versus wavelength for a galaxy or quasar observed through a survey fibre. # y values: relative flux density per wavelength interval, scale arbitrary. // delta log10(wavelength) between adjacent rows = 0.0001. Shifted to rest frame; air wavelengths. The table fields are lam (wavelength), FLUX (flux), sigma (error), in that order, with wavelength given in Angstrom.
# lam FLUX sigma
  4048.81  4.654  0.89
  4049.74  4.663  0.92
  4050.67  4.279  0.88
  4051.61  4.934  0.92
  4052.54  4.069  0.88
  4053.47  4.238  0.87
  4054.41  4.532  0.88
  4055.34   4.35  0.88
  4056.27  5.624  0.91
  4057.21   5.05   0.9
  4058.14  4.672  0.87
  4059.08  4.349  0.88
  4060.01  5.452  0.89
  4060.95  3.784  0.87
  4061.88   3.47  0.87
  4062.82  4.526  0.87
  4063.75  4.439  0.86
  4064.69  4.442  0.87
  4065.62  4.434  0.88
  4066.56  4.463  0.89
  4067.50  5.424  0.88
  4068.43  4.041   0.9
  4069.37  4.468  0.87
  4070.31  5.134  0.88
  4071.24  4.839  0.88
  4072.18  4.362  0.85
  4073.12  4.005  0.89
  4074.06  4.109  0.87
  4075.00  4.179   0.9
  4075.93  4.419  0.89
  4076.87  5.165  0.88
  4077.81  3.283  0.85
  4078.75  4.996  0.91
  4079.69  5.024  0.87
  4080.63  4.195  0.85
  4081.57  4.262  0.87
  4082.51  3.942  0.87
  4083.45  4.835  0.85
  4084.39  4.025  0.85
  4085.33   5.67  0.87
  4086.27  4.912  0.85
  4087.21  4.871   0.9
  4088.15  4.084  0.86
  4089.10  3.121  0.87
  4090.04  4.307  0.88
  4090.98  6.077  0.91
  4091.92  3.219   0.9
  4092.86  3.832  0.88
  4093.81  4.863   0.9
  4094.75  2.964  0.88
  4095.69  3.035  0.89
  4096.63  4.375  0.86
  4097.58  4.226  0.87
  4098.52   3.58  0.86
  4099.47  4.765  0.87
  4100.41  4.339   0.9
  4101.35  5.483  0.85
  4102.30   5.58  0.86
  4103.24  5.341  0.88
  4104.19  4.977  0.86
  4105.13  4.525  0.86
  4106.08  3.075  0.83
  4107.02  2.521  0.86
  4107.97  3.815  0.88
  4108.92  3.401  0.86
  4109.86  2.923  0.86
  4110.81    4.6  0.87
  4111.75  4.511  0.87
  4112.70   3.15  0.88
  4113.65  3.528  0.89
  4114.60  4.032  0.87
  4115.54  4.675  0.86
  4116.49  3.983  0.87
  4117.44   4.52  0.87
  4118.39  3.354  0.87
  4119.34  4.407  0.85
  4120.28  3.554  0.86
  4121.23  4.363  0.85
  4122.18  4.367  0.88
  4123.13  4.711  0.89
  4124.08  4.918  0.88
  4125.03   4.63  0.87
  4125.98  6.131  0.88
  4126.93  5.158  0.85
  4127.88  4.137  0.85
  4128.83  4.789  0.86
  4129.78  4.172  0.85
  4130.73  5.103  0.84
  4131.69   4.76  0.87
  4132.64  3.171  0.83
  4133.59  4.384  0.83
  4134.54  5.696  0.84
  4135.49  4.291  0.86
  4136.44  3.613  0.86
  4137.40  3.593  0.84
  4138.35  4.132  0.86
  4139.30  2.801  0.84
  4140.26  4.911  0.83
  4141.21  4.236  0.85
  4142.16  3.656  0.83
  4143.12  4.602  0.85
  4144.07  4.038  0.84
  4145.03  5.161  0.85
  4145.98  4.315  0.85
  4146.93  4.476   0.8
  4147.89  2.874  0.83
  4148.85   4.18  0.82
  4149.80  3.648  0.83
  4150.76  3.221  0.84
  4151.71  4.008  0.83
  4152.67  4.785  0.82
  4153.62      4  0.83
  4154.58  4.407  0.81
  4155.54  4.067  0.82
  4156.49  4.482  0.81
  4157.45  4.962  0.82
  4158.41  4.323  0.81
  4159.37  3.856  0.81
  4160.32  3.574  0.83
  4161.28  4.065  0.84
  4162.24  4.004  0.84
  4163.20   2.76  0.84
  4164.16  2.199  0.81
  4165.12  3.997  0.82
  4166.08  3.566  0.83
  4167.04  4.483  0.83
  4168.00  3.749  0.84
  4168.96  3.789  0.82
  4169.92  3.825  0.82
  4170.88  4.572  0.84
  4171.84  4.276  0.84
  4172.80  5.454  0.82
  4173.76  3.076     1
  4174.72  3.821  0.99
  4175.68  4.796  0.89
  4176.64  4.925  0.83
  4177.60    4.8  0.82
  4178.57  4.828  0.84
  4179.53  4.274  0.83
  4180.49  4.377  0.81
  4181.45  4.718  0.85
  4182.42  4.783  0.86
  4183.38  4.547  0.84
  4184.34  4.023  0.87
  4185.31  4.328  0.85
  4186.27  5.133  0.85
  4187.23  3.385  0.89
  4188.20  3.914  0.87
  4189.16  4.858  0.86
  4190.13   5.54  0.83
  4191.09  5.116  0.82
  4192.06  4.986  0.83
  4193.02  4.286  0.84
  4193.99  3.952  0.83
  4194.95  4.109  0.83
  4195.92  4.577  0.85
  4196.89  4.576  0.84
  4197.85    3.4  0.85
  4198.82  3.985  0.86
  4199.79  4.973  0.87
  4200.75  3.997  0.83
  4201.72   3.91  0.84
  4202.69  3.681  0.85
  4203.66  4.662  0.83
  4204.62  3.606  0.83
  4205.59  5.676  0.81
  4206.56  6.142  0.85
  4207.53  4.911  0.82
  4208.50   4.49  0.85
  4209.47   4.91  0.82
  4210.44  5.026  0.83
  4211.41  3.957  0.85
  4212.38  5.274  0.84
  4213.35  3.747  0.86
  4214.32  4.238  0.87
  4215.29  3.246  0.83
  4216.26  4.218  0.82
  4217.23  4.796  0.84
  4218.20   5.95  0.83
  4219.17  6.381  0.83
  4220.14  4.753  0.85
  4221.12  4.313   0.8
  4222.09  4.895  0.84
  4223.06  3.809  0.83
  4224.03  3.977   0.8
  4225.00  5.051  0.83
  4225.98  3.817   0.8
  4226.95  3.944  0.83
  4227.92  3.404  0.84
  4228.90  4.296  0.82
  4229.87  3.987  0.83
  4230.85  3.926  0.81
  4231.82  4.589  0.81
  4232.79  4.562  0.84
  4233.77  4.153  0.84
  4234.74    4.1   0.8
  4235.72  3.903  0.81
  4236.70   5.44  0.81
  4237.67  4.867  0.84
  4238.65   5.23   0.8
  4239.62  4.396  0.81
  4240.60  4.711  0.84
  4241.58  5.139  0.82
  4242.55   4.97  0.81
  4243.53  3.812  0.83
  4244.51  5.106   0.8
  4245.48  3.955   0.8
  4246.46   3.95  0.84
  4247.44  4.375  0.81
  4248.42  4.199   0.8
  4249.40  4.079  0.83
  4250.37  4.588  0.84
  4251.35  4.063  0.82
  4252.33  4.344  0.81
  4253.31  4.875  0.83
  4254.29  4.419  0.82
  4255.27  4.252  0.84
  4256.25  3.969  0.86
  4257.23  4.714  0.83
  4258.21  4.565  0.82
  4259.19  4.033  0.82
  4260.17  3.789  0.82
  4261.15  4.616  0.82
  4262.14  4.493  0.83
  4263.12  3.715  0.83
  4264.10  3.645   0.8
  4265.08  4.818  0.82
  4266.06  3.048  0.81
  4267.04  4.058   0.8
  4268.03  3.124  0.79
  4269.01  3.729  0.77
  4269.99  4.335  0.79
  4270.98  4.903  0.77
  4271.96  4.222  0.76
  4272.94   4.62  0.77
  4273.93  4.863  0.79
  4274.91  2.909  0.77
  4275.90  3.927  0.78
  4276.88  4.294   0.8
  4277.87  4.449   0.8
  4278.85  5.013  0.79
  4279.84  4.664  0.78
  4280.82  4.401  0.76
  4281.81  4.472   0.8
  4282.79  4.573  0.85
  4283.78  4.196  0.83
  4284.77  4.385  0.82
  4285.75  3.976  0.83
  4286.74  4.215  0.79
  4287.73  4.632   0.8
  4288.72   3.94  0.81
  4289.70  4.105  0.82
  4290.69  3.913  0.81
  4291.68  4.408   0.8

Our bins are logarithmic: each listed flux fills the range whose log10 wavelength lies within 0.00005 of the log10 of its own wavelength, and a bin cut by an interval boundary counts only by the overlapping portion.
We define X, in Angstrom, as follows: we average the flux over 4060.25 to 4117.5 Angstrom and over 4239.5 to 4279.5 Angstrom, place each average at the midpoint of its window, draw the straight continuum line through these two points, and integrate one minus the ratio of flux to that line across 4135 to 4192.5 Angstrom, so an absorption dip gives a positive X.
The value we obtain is 1.2 Angstrom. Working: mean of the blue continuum 4.28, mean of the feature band 4.19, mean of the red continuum 4.27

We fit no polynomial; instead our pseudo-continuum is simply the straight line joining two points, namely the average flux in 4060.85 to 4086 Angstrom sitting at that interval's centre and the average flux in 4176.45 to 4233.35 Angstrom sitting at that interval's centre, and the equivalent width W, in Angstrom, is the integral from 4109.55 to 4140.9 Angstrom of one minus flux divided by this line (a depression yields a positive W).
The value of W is 1.3 Angstrom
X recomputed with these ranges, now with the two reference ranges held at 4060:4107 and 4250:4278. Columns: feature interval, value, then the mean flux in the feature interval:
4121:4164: 0.8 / 4.24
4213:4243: -1.8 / 4.48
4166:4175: 0.4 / 4.09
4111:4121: 0.8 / 4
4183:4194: -0.7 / 4.53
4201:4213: -1.2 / 4.66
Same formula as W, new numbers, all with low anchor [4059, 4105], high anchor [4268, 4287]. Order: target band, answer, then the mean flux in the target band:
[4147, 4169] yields 2.52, 3.88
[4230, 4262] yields -0.79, 4.42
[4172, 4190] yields -0.40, 4.47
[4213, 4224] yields -0.57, 4.56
